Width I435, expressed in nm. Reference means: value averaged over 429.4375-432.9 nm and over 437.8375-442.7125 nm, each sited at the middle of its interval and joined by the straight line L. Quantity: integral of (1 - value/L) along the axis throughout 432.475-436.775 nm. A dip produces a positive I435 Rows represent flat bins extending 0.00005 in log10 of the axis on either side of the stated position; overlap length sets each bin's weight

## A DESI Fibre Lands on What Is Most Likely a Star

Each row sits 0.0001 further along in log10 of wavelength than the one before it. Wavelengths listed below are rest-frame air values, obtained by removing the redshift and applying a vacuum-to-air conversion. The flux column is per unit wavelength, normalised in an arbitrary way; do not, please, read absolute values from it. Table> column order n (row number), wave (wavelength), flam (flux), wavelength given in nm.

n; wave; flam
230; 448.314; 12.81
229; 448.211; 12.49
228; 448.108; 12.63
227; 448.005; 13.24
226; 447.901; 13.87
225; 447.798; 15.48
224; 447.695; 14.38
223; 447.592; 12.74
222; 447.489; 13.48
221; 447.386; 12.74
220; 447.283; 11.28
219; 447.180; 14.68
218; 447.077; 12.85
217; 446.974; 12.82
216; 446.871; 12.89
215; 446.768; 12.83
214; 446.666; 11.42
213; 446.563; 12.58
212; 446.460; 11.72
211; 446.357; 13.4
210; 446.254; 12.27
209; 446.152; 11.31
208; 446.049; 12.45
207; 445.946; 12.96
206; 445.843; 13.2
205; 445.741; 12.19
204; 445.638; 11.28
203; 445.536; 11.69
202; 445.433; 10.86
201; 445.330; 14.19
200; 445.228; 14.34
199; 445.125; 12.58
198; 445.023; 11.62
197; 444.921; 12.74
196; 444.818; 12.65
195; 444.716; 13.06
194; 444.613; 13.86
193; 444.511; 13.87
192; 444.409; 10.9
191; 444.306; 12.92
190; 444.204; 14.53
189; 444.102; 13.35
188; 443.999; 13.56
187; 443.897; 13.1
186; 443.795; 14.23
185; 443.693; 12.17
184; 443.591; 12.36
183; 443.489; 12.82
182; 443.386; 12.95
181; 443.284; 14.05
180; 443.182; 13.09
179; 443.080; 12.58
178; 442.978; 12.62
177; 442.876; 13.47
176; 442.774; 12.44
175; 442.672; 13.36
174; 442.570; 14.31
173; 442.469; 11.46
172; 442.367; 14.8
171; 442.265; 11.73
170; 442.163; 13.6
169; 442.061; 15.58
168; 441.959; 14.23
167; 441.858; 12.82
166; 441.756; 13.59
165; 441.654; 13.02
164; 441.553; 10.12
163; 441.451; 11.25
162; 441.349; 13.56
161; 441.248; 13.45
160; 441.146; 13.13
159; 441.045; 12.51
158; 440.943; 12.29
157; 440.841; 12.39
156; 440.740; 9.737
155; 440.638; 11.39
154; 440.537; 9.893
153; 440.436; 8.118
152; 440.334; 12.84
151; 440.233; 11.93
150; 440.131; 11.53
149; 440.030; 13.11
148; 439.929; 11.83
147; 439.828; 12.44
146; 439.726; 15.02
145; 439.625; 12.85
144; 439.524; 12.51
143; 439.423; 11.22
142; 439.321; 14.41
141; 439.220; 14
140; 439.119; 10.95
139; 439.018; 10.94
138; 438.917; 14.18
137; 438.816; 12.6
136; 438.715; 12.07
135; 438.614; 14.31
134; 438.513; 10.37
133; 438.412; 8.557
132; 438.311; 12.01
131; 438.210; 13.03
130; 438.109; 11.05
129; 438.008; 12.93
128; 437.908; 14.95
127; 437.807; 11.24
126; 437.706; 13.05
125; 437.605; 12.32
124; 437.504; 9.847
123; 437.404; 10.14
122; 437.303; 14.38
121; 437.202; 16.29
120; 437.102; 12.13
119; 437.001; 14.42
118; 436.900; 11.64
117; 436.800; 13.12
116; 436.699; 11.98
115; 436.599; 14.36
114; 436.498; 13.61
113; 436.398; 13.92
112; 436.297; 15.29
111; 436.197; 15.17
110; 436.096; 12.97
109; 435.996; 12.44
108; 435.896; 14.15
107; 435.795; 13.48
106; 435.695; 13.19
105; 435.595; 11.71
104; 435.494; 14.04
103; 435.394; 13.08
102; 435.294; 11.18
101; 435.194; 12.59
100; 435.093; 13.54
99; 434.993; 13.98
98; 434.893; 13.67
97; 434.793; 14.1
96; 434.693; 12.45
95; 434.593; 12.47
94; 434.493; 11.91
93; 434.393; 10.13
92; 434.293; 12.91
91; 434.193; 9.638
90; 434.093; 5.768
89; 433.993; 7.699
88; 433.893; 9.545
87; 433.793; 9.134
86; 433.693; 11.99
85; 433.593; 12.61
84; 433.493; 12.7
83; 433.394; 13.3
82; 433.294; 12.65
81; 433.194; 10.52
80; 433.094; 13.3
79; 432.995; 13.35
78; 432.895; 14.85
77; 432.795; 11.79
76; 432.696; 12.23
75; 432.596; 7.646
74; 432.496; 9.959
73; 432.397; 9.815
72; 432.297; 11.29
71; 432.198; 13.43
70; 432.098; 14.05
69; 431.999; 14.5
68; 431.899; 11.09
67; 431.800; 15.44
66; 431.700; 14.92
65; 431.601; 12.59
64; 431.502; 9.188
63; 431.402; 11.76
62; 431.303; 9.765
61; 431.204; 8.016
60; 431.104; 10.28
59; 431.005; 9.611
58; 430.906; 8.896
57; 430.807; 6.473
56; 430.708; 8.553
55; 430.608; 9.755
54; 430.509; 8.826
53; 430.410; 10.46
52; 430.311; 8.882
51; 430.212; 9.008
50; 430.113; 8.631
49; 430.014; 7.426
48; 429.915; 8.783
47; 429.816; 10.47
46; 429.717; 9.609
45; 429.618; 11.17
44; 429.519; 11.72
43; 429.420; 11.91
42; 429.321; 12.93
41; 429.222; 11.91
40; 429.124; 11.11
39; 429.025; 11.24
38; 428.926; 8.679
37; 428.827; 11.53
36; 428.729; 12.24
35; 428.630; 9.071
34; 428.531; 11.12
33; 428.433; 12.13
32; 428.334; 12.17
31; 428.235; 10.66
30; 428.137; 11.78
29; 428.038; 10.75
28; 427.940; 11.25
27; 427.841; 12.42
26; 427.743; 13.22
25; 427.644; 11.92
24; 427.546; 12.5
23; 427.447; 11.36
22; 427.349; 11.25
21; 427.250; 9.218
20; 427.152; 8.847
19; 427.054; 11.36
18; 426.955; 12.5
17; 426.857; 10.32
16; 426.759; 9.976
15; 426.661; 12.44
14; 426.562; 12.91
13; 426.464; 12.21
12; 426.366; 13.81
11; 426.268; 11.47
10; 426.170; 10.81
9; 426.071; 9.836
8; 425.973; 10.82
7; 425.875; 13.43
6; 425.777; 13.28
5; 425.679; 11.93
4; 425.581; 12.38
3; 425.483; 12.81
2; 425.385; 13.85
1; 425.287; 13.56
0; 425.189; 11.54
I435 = -0.38 nm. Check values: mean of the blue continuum 10.6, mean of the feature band 12.3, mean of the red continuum 12.5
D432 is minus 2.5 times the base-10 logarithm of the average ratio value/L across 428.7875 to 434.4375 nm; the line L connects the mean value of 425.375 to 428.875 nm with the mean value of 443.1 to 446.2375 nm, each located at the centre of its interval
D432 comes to 0.109 mag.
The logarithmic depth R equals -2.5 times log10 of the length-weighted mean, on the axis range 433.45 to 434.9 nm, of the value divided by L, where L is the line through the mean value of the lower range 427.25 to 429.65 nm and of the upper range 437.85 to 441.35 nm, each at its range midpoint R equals 0.077 mag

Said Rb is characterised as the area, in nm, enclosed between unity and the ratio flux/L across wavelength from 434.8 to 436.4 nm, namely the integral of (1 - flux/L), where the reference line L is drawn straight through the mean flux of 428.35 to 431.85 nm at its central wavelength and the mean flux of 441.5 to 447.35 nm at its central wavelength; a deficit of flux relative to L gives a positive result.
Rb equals -0.29 nm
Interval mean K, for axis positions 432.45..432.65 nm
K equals 8.81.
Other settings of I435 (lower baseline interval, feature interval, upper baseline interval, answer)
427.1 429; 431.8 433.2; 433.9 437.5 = -0.02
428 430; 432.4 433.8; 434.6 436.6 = 0.07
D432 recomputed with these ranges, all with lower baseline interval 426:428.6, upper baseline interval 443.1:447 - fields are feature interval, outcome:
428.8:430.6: 0.14 mag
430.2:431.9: 0.15 mag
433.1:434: 0.05 mag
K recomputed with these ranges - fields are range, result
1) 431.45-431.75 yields 12.2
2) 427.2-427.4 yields 10.2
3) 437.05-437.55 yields 12.6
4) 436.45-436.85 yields 13.3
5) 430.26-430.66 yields 9.47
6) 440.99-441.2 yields 12.8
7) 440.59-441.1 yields 11.7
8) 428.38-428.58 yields 11.7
